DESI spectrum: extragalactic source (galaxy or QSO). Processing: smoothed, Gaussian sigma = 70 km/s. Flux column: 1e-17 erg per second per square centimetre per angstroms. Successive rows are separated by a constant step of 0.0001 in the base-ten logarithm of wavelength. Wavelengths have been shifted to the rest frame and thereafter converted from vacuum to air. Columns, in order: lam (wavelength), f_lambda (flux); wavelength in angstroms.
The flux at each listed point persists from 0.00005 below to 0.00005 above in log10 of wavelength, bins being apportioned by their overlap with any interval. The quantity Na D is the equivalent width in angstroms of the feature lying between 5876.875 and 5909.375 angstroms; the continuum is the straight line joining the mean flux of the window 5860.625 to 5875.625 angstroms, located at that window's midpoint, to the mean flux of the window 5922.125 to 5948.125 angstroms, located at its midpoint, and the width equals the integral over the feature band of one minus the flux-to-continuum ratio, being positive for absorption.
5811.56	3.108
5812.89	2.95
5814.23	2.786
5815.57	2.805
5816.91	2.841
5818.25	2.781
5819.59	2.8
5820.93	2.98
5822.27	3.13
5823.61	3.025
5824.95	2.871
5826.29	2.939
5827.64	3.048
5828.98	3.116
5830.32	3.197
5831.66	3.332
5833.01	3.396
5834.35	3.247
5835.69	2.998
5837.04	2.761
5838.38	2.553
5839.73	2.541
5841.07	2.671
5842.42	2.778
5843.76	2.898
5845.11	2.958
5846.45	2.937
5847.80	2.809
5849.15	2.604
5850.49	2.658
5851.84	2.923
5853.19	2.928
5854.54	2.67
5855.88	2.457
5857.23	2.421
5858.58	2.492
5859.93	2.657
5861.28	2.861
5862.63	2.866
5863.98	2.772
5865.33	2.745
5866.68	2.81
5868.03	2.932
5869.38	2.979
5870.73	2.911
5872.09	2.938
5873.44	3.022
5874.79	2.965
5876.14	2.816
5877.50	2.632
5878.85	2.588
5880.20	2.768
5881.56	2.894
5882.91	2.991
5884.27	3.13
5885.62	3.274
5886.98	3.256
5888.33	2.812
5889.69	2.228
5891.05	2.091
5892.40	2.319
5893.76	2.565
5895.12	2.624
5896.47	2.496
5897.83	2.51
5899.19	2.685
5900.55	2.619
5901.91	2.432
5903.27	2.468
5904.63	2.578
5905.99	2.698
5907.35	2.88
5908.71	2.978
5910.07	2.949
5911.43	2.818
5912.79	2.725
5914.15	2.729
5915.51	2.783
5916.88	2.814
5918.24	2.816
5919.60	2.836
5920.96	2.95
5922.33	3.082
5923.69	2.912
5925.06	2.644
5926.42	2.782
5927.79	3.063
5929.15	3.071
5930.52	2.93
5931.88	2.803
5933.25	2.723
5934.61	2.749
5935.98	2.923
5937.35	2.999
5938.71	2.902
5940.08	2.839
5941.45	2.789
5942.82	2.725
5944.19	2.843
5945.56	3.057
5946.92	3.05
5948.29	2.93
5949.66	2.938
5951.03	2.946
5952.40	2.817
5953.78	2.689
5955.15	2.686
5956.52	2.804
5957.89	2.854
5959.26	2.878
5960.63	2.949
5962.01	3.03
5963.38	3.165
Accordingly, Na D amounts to 2.3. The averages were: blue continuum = 2.89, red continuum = 2.89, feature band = 2.69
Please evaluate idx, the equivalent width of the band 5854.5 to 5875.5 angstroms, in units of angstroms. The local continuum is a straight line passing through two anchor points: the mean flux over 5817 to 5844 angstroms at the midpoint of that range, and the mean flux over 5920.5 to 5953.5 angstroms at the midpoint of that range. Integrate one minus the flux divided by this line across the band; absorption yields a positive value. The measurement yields 1.1 angstroms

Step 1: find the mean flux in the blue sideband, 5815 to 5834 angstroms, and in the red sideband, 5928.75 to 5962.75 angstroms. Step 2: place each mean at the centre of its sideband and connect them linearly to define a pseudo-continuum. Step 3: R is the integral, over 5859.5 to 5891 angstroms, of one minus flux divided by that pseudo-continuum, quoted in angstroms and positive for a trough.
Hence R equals 1.2 angstroms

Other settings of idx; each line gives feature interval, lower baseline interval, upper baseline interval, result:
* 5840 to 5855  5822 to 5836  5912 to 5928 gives 1.3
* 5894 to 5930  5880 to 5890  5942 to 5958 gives 1.8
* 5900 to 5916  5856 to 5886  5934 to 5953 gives 0.8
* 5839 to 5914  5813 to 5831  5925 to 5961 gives 4.3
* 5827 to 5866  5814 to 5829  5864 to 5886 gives 0.9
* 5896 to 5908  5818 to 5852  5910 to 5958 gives 1.2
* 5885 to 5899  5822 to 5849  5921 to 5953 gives 1.4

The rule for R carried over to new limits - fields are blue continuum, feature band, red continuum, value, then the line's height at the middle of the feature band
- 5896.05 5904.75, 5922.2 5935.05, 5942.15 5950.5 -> -0.43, 2.78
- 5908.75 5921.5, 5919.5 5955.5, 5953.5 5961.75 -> -0.63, 2.83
